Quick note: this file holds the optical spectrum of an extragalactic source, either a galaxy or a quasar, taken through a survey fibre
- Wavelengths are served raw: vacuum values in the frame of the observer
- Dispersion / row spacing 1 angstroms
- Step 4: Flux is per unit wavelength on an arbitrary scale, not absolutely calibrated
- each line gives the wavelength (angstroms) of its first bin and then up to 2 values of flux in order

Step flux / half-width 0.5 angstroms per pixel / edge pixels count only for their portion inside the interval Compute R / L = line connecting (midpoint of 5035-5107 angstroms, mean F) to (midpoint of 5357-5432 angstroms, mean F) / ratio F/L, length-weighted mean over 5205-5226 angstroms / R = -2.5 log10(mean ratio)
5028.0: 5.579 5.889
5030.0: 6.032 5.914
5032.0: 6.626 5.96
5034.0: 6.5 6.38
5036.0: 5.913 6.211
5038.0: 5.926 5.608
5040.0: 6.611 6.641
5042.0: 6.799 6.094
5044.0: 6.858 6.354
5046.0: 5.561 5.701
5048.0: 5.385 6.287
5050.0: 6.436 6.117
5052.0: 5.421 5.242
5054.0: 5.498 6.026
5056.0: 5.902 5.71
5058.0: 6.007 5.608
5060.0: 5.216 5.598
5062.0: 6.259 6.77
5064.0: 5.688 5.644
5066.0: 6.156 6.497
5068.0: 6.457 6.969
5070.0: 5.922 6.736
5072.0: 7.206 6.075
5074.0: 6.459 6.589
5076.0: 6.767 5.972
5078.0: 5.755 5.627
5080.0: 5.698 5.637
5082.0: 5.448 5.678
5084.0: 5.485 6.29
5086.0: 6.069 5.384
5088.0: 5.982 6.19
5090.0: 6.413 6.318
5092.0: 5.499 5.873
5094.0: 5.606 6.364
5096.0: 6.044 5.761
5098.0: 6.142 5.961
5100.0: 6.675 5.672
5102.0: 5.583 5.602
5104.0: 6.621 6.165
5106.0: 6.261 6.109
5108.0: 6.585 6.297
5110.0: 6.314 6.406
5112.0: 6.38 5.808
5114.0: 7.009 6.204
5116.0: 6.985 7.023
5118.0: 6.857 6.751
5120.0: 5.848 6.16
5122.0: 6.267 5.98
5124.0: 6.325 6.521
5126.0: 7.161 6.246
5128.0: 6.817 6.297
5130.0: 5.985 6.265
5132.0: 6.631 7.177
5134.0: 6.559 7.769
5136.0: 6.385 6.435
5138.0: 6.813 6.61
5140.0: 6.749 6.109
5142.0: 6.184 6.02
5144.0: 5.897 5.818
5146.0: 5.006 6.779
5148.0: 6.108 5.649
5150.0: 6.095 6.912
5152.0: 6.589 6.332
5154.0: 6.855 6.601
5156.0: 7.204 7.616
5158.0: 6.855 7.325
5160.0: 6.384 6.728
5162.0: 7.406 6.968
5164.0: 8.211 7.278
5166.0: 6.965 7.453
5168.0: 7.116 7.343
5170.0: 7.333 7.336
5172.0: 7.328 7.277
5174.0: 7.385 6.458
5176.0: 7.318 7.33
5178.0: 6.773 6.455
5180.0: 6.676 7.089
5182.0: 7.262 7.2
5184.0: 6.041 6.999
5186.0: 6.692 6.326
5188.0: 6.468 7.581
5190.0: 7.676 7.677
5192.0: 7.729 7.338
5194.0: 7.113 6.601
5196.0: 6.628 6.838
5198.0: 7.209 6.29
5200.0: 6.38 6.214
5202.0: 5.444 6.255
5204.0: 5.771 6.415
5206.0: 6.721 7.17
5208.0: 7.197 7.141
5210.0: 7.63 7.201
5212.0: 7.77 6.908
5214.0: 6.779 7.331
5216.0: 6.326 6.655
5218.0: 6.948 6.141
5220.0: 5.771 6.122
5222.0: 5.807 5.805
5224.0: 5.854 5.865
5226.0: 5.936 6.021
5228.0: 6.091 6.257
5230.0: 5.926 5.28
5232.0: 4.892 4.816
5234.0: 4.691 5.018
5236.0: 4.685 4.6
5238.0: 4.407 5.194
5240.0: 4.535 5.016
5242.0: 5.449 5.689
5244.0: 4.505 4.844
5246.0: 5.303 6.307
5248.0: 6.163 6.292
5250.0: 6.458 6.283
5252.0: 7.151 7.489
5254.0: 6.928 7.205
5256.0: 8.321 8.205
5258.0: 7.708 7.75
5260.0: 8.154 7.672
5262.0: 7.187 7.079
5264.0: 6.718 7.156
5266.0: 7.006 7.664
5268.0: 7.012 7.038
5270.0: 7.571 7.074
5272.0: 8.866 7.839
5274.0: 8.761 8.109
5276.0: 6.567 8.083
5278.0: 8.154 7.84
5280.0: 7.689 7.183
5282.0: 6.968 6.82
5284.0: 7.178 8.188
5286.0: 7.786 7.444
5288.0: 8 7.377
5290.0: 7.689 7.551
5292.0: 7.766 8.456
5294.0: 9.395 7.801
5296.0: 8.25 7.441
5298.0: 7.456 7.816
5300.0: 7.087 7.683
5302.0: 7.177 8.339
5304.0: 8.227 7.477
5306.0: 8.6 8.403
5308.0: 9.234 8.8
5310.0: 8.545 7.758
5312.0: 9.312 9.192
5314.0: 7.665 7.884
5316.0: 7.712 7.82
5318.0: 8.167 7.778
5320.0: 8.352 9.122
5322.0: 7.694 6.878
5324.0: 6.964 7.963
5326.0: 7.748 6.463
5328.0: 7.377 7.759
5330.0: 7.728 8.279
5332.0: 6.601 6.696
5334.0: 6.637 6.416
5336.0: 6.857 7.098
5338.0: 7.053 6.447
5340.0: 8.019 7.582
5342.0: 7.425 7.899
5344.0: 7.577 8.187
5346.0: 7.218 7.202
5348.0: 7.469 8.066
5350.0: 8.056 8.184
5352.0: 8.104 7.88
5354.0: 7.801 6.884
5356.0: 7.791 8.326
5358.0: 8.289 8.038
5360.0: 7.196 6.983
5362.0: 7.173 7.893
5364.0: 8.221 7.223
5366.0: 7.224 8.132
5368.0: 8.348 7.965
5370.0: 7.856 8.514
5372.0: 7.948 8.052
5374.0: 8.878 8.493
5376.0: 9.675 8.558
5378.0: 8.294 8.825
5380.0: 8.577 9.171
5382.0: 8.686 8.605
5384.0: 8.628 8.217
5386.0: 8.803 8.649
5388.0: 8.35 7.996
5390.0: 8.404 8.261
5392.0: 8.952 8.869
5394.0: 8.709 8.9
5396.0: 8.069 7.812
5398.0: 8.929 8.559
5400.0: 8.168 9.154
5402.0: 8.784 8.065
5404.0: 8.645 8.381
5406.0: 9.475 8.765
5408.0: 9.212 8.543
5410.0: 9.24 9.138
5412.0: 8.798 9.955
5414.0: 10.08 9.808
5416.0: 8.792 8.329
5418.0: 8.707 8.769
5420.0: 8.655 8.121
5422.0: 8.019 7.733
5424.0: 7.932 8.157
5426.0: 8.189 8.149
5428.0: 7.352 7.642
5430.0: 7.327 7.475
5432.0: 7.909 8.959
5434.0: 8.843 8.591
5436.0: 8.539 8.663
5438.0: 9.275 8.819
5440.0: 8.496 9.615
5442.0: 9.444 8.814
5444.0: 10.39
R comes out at 0.073 mag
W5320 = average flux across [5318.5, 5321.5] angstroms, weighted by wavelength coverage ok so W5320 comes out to 8.42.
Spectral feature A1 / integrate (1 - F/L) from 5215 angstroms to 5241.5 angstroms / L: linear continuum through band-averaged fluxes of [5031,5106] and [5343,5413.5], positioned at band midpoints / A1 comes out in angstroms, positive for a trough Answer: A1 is 5.93 angstroms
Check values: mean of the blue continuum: 6.05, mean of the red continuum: 8.31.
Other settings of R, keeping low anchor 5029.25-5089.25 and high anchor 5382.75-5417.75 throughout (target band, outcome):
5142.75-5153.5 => 0.11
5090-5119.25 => 0.03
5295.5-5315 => -0.02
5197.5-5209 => 0.11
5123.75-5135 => 0.00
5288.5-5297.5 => -0.01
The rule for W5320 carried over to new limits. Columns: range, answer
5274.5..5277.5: 7.59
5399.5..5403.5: 8.54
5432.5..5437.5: 8.72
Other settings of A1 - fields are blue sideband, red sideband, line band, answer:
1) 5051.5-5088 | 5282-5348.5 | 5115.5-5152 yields 0.06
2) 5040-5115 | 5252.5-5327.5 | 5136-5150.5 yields 0.95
